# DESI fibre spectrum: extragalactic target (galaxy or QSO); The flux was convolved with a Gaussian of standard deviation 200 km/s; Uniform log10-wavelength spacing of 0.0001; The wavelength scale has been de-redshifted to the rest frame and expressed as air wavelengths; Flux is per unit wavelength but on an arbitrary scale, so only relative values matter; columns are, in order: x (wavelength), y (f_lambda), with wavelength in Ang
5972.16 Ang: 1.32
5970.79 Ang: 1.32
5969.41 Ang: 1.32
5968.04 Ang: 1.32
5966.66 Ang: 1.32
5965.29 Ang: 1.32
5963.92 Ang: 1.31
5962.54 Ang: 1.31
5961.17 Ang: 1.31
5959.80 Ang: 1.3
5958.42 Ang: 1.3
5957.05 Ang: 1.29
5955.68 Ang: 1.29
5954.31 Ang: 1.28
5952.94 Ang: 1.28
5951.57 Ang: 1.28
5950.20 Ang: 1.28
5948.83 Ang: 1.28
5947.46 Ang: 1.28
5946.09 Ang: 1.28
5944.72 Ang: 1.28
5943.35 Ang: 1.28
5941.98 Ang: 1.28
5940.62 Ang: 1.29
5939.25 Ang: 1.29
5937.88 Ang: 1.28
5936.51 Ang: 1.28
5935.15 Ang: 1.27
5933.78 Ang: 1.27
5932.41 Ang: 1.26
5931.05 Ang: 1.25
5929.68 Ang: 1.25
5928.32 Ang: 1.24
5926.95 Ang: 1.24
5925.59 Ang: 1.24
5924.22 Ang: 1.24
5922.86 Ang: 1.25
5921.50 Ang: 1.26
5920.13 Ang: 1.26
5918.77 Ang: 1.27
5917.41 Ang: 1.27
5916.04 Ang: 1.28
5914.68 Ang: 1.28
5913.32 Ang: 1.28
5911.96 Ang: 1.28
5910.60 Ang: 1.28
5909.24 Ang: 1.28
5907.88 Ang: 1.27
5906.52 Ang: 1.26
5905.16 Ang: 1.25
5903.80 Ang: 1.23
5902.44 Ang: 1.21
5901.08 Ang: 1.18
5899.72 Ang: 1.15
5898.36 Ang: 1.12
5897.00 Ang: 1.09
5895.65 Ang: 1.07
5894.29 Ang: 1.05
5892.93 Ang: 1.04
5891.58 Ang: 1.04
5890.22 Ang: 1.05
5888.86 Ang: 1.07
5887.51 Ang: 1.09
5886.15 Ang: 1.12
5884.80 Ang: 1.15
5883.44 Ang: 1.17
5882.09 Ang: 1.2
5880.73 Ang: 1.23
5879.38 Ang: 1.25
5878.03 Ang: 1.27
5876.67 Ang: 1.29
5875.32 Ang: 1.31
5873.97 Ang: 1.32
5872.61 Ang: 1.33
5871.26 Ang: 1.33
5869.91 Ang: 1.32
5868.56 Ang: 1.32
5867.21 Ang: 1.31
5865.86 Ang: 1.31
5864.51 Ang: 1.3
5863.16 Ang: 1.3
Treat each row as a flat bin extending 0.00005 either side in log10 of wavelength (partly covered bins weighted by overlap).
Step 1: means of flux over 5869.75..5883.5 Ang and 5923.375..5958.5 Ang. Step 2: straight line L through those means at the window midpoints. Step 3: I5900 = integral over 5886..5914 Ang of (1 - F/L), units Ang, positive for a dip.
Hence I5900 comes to 2.5 Ang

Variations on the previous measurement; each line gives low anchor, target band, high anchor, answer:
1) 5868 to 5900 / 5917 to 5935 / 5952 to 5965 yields -0.1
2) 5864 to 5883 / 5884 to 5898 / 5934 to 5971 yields 2.3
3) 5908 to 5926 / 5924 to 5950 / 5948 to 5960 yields 0.2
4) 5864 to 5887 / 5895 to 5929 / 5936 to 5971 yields 1.3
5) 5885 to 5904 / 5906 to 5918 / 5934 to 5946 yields -1.1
